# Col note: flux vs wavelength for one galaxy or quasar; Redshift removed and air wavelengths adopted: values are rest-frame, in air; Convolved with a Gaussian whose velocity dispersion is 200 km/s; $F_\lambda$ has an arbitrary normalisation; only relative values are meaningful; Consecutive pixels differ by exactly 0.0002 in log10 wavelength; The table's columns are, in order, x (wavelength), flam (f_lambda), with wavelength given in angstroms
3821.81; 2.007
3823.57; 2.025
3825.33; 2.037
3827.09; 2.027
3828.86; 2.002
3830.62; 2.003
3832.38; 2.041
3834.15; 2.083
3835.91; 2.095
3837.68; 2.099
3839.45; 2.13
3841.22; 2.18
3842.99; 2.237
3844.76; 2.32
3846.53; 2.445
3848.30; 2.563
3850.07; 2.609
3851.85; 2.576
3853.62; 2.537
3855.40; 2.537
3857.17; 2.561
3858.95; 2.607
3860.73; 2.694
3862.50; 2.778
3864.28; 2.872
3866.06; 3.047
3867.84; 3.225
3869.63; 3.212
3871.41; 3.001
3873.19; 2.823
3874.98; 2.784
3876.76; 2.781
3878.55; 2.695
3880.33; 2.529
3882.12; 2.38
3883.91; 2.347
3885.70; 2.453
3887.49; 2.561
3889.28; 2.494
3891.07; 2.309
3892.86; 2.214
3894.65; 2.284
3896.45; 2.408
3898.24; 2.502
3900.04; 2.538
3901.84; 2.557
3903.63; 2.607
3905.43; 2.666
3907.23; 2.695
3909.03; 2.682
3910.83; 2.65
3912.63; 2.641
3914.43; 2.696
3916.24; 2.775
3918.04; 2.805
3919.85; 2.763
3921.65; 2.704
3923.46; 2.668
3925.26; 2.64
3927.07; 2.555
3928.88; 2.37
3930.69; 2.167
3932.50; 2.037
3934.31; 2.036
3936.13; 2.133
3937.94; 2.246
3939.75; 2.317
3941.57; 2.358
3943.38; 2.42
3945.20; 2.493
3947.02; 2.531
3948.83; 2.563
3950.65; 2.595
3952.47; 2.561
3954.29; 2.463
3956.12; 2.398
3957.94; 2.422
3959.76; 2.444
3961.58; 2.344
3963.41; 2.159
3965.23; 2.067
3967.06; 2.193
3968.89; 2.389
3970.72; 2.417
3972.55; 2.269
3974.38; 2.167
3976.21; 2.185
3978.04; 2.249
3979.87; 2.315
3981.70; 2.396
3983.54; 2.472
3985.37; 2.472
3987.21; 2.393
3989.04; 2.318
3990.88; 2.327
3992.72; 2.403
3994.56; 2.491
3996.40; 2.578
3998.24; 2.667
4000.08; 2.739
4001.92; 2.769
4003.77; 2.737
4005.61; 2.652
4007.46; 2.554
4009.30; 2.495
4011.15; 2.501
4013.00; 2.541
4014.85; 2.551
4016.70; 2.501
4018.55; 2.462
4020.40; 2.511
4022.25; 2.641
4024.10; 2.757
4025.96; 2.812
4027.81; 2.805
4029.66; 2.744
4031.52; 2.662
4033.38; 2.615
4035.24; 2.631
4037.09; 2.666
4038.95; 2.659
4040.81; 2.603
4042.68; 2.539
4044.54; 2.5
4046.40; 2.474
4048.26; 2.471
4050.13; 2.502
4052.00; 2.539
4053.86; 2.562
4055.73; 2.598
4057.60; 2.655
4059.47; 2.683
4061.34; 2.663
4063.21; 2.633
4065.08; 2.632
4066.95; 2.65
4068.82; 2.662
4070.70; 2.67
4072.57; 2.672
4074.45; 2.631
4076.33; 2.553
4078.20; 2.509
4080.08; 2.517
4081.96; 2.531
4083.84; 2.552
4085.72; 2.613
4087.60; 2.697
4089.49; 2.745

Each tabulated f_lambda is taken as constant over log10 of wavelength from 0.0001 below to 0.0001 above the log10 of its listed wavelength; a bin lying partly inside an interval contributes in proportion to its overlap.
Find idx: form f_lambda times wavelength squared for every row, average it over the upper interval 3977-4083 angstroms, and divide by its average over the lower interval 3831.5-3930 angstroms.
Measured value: 1.08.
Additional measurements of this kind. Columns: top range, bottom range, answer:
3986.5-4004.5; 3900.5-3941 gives 1.05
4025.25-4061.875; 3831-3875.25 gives 1.13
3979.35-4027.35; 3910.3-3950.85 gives 1.06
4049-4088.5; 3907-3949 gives 1.12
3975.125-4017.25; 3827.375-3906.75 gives 1.06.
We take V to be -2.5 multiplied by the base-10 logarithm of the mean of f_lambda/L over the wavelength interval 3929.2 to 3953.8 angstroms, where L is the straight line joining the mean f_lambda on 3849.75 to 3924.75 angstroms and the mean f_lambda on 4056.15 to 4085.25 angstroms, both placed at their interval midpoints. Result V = 0.13 mag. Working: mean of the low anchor 2.65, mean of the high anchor 2.61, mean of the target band 2.35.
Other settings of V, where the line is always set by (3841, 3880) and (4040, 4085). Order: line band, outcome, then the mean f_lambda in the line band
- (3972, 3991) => 0.13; 2.33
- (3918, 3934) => 0.07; 2.49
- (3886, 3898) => 0.12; 2.39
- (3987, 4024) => 0.03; 2.55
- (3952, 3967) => 0.13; 2.34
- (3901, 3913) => 0.01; 2.64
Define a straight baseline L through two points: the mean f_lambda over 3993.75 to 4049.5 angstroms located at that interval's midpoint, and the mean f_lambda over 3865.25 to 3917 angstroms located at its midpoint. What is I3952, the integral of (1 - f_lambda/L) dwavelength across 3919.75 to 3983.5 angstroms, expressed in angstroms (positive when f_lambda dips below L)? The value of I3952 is 6.2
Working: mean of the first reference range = 2.64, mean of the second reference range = 2.61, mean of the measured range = 2.37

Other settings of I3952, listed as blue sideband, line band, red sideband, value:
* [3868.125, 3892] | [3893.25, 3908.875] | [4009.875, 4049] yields 0.7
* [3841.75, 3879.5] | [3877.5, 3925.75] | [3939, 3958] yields 0.5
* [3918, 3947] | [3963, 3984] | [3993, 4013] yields 2.1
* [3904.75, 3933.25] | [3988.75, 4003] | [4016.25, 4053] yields 0.3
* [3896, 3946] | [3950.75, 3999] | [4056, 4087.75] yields 3.3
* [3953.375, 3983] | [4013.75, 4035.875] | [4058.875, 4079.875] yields -1.4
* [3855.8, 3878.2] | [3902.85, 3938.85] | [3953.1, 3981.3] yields 0.5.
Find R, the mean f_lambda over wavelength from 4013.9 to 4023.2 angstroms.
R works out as 2.53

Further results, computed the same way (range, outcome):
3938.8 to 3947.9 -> 2.42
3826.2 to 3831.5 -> 2.01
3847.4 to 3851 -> 2.58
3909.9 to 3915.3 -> 2.66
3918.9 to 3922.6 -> 2.73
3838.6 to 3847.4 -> 2.26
